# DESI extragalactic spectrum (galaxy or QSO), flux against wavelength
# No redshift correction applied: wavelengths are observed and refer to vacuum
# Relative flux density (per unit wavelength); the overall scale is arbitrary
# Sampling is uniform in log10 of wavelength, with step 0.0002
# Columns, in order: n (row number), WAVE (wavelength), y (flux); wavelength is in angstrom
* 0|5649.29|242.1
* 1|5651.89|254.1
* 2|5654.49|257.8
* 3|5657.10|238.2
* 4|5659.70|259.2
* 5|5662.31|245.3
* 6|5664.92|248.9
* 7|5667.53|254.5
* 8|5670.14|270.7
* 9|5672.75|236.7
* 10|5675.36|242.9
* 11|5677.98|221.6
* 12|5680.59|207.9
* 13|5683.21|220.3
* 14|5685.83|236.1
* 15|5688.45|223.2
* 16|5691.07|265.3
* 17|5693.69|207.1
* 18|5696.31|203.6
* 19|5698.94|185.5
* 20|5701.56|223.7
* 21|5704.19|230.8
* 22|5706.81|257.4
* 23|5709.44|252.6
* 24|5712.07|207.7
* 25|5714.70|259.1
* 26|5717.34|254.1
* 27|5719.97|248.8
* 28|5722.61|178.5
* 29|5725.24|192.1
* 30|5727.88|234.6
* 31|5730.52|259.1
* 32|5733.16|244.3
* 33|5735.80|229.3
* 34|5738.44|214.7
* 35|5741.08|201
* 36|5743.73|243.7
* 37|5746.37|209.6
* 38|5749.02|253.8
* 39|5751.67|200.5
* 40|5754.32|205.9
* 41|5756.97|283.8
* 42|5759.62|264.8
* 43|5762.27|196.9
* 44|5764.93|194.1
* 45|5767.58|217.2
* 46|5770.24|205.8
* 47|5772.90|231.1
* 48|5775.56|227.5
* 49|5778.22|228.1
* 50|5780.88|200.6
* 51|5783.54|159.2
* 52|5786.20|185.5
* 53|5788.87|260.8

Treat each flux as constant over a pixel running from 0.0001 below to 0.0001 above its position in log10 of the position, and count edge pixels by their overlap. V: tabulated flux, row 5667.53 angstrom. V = 254.5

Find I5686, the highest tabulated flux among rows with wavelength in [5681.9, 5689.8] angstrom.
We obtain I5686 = 236.1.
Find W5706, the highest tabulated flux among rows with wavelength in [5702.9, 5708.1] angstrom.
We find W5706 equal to 257.4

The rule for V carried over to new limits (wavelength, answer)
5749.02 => 253.8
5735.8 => 229.3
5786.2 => 185.5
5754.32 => 205.9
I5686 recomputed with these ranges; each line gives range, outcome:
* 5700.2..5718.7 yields 259.1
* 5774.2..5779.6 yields 228.1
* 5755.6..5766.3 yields 283.8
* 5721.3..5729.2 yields 234.6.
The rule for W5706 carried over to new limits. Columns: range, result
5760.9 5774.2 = 231.1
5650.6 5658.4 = 257.8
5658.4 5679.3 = 270.7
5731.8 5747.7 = 244.3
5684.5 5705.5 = 265.3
